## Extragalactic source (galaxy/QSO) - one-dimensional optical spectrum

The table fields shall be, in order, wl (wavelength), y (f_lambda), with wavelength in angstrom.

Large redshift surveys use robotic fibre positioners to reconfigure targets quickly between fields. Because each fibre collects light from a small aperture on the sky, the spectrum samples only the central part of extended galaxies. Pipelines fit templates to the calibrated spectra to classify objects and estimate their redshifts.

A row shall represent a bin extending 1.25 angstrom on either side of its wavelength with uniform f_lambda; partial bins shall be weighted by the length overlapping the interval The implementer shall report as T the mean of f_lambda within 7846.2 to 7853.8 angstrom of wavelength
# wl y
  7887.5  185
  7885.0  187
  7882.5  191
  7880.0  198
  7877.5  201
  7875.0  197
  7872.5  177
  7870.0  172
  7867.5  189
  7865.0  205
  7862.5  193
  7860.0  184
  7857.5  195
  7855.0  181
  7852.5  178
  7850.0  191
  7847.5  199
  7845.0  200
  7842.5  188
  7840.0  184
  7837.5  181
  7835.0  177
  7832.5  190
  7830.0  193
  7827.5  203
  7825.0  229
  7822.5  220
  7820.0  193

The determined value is 189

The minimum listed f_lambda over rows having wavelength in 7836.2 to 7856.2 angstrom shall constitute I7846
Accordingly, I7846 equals 178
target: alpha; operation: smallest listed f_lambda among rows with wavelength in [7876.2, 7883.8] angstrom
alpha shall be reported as 191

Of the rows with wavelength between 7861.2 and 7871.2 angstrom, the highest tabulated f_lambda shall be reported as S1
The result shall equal 205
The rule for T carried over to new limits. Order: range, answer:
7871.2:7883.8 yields 193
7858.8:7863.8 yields 189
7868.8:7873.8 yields 175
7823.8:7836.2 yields 198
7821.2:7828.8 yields 217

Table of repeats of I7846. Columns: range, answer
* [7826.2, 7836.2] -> 177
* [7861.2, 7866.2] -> 193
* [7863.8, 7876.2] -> 172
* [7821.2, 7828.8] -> 203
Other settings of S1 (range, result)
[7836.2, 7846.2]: 200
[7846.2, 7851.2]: 199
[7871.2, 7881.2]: 201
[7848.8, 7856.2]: 191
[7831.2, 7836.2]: 190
